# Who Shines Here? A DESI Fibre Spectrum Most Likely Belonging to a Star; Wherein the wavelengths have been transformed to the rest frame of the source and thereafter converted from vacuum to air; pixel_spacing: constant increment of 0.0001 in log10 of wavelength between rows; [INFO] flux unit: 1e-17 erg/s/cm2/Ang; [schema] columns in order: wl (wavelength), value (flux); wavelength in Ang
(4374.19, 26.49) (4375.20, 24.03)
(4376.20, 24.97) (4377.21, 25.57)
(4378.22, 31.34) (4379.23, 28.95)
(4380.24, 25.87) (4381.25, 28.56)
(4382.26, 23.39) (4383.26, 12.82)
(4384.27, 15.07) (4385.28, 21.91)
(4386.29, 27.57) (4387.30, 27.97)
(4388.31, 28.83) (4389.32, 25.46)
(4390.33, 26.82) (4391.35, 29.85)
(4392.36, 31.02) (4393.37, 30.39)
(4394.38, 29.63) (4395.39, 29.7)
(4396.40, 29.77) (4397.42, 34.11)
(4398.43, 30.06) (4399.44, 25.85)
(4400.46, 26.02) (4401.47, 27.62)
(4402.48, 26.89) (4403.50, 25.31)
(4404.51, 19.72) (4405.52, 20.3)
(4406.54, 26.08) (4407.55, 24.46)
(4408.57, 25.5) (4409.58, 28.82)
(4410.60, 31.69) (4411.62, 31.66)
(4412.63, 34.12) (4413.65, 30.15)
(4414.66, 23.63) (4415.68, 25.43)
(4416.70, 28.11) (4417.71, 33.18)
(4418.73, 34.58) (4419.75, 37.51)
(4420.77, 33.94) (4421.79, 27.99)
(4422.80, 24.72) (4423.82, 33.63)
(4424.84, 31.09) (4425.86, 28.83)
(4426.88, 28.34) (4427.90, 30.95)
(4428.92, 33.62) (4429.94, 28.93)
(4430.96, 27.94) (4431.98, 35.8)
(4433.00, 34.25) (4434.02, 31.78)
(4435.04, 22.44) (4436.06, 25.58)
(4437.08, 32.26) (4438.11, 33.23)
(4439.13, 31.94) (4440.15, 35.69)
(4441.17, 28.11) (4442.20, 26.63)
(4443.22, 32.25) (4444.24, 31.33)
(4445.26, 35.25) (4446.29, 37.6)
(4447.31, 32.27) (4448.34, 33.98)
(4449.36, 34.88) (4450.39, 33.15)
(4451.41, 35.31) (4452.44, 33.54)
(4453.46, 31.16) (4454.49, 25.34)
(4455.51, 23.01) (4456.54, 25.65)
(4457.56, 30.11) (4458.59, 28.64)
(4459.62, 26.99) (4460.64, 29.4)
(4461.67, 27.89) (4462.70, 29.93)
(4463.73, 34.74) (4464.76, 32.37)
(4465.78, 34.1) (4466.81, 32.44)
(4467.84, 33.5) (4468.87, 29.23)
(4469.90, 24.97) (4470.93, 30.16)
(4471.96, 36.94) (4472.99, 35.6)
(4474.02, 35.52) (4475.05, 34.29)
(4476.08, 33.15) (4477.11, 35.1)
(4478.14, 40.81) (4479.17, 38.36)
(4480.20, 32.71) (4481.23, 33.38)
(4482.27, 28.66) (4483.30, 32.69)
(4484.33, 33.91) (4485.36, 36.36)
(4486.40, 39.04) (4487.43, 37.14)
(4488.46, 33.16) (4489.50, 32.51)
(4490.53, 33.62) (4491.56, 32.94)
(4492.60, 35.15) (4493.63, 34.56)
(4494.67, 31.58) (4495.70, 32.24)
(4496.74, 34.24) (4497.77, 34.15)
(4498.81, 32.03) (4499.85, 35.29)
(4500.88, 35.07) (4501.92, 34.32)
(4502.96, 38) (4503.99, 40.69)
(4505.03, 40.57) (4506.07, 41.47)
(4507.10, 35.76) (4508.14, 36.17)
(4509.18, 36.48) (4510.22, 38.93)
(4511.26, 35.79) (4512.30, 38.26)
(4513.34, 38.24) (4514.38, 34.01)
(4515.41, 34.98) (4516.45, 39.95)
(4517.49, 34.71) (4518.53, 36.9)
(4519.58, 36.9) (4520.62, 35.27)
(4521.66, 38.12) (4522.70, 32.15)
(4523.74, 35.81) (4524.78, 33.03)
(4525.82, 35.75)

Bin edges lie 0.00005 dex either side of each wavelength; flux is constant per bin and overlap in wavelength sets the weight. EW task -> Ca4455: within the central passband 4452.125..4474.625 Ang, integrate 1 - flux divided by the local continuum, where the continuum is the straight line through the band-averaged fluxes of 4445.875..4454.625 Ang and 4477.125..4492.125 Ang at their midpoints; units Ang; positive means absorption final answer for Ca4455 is 2.2 Ang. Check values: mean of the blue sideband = 33.3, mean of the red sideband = 34.7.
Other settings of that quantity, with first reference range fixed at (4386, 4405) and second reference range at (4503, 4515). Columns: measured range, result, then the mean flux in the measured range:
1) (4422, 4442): 0.52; 30.4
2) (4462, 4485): 1.00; 33.3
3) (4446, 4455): -0.04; 32.9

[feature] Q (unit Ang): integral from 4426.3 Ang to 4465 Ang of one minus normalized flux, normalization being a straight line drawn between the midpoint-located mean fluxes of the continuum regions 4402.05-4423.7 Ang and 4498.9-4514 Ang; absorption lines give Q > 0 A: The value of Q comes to 0.8 Ang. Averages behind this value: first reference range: 28.4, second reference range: 37.3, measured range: 30.8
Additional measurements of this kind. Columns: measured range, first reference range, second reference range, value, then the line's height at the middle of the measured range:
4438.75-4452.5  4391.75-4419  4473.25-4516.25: -0.65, 31.5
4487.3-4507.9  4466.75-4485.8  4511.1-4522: 0.01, 35.2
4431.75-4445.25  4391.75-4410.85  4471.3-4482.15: 0.17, 31.3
